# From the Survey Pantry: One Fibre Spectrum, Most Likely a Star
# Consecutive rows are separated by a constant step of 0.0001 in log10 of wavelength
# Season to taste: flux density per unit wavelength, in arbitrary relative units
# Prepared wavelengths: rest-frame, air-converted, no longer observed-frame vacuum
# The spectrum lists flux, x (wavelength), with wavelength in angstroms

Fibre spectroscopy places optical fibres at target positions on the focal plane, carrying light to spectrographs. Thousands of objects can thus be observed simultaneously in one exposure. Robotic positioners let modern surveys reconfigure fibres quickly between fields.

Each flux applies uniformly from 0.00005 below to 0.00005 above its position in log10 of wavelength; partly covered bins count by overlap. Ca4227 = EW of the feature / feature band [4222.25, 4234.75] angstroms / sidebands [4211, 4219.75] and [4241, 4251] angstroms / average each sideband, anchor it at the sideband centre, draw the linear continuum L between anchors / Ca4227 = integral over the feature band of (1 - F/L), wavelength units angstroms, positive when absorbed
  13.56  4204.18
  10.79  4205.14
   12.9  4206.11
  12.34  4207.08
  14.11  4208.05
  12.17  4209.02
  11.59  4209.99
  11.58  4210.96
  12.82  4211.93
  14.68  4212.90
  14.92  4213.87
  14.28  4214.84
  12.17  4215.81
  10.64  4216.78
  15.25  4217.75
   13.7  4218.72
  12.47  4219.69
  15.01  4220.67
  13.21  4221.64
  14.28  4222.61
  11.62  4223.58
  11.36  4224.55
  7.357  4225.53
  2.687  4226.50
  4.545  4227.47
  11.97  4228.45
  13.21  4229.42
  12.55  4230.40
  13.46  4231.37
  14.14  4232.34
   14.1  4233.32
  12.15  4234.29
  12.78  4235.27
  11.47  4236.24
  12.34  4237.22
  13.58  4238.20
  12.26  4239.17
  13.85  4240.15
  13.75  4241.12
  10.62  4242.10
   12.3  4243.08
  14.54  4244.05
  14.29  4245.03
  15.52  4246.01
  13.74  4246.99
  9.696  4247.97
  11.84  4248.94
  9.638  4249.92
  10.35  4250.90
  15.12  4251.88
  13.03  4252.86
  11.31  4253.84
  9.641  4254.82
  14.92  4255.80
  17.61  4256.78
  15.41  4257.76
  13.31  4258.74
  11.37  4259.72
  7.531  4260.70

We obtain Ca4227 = 1.89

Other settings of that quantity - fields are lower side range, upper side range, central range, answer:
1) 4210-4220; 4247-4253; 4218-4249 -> 0.37 angstroms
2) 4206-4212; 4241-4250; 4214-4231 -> 1.22 angstroms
